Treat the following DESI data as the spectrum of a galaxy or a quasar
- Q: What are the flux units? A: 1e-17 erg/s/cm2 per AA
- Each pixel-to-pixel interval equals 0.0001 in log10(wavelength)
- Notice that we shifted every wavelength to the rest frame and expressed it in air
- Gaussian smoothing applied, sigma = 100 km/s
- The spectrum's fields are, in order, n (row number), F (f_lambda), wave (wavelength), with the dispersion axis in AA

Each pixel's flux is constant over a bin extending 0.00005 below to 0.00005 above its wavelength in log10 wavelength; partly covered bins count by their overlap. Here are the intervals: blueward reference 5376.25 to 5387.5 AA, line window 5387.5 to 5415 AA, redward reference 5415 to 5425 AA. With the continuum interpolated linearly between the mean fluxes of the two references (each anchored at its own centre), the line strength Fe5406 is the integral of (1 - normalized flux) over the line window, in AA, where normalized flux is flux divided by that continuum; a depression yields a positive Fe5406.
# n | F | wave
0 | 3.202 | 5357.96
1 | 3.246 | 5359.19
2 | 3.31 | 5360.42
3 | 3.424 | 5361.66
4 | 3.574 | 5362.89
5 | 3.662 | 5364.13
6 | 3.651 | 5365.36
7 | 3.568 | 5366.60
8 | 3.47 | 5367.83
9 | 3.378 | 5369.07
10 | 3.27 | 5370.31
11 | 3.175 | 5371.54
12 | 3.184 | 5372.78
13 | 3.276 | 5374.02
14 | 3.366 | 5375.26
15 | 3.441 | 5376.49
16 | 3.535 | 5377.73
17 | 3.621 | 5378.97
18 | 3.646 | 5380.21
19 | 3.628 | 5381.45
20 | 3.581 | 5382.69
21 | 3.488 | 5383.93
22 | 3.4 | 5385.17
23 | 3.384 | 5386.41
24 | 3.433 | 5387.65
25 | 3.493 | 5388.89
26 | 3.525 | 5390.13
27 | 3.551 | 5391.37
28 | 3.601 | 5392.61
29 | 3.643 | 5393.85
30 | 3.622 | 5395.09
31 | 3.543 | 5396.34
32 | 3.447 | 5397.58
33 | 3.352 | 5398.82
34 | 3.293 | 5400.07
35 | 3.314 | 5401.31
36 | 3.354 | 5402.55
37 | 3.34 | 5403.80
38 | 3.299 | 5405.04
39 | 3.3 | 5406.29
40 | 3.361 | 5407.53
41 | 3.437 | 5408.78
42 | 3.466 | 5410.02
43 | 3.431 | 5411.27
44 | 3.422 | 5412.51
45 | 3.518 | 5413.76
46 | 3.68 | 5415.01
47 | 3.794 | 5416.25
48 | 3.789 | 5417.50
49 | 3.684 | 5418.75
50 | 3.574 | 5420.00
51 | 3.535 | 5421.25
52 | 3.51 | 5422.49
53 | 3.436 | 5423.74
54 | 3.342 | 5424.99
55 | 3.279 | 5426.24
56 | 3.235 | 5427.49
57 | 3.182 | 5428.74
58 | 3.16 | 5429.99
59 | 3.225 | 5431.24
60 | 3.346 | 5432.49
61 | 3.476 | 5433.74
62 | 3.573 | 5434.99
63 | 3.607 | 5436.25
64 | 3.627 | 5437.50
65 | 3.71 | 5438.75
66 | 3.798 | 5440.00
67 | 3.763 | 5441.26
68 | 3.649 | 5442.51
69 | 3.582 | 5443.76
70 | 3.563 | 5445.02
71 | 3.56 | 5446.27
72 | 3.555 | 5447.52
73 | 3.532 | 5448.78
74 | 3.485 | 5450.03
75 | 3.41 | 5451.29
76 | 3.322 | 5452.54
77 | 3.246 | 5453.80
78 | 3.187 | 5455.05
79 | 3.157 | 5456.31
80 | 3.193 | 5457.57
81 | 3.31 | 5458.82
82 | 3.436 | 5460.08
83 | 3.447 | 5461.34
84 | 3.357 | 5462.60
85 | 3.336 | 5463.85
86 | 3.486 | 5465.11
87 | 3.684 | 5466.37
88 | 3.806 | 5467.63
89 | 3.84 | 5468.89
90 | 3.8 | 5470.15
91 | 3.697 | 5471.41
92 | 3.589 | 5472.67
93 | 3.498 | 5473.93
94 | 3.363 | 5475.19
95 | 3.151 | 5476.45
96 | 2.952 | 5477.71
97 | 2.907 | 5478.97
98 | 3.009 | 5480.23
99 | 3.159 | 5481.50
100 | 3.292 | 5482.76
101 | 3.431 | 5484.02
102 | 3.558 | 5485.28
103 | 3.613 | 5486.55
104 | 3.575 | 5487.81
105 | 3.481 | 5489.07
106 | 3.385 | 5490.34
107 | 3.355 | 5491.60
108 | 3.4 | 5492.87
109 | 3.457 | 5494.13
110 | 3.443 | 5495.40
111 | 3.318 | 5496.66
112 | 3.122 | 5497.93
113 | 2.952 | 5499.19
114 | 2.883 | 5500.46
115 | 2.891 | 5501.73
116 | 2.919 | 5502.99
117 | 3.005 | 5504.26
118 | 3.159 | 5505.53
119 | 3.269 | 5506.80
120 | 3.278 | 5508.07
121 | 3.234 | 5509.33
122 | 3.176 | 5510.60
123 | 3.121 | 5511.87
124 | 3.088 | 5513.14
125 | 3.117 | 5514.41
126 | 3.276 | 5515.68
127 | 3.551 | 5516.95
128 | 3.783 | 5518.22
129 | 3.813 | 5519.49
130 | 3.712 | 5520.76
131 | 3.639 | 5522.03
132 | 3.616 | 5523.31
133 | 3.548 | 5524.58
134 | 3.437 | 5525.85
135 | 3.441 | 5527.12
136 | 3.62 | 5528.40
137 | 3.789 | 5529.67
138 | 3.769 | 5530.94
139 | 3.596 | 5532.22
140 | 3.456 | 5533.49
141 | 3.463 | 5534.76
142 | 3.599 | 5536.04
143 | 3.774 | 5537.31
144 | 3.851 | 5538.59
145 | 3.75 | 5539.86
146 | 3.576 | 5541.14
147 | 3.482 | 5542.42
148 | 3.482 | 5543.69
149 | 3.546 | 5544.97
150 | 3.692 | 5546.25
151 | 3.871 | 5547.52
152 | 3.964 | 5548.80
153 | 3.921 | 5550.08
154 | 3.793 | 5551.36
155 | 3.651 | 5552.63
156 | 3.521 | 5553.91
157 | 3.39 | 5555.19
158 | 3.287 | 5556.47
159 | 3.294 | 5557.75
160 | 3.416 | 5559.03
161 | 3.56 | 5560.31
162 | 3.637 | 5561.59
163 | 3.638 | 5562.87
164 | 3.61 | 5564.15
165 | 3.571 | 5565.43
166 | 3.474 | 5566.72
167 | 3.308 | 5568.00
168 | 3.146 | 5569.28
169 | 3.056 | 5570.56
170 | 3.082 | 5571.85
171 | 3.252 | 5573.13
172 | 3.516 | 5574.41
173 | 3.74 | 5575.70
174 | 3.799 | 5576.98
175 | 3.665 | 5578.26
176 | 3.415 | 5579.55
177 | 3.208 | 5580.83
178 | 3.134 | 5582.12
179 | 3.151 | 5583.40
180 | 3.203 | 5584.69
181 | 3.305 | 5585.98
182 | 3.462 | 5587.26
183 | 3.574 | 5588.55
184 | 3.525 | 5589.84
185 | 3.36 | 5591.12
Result 0.9 AA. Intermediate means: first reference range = 3.52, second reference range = 3.61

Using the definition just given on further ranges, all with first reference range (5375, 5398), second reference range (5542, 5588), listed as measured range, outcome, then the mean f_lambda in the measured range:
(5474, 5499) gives 1.3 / 3.31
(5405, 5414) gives 0.3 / 3.41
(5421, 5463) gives 0.9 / 3.43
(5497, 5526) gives 1.7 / 3.28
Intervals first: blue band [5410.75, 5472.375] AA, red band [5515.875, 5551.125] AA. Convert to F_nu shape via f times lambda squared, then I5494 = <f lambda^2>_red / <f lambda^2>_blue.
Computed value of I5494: 1.1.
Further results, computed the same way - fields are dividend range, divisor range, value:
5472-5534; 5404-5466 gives 0.99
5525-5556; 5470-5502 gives 1.12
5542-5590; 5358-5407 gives 1.08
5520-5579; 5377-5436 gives 1.08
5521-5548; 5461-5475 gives 1.03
